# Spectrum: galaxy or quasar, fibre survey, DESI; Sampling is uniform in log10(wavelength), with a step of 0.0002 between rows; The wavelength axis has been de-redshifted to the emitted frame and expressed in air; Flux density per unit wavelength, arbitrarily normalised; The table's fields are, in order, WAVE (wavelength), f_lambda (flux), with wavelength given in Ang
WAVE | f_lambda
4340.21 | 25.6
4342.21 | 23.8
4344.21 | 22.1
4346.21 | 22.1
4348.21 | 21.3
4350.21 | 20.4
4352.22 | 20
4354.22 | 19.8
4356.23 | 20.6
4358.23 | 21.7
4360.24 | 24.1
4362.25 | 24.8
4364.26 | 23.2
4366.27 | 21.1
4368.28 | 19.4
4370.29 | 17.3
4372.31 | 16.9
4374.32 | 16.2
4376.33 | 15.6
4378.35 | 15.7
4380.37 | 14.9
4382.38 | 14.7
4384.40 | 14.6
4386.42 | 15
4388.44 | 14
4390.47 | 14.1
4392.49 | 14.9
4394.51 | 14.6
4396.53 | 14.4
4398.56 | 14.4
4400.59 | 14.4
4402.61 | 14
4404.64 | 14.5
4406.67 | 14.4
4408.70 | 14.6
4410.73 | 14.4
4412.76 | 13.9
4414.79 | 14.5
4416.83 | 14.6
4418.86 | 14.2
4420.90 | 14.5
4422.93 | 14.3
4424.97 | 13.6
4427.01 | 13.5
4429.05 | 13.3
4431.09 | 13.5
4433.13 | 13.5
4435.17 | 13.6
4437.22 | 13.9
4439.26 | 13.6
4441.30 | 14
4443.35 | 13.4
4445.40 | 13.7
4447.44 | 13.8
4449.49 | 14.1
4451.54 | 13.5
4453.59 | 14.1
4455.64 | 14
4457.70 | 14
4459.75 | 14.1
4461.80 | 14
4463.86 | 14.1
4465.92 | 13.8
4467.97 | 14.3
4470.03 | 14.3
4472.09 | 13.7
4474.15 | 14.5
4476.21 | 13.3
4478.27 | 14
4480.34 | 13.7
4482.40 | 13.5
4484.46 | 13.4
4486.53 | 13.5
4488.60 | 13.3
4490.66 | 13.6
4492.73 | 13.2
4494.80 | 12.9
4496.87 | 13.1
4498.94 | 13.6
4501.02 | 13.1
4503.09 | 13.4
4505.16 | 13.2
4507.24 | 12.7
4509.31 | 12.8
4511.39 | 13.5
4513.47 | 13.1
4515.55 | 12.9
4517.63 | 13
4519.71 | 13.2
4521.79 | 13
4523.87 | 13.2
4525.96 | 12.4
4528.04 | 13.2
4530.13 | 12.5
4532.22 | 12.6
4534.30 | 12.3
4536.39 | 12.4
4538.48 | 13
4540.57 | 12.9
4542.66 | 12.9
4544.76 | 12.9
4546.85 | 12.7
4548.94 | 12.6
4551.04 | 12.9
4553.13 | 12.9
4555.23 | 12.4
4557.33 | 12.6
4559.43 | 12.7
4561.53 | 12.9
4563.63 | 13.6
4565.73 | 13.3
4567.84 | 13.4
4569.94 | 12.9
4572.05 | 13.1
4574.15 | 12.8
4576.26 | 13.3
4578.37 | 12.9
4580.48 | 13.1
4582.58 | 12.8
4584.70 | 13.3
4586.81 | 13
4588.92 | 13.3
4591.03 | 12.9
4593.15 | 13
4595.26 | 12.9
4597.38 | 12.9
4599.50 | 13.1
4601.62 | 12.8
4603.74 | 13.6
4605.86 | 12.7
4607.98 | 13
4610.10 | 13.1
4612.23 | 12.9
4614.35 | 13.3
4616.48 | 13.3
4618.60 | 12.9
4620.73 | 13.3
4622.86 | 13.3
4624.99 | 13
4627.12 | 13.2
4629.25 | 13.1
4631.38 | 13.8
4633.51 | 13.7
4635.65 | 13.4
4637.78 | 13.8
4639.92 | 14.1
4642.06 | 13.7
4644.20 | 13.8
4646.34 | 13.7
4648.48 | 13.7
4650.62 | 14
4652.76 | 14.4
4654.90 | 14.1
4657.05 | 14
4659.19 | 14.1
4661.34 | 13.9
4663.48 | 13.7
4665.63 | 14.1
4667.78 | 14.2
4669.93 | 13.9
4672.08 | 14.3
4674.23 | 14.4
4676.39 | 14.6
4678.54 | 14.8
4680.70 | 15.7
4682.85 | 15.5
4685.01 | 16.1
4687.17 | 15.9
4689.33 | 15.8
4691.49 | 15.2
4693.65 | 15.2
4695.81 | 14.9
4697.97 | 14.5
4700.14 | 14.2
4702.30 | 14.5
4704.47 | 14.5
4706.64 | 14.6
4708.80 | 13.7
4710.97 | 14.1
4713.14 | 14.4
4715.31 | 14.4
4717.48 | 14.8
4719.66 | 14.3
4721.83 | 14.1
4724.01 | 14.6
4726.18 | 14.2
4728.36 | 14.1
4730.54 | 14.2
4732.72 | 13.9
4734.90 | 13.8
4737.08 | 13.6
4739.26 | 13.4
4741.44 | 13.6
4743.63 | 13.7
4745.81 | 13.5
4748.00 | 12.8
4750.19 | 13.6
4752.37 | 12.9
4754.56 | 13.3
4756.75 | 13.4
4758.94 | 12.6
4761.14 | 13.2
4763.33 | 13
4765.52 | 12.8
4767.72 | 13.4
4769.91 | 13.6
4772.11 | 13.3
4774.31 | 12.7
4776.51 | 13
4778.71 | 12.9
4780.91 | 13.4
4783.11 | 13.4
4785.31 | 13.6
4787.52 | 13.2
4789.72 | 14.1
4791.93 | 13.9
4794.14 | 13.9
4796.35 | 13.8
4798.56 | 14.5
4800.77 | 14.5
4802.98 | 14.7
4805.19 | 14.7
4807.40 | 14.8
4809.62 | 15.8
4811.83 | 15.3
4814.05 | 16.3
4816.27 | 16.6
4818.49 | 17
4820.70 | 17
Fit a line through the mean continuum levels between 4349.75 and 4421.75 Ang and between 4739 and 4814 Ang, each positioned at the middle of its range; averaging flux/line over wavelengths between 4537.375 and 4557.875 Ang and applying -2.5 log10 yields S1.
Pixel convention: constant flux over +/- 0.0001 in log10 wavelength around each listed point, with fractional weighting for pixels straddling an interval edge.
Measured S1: 0.204 mag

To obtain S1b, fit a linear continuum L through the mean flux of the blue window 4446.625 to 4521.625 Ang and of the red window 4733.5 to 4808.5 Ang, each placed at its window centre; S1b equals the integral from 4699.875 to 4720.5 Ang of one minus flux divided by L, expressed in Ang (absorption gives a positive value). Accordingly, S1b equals -1.2 Ang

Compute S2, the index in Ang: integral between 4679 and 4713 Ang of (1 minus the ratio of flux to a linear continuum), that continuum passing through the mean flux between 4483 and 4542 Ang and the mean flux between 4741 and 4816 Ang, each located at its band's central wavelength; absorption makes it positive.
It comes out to -3.5 Ang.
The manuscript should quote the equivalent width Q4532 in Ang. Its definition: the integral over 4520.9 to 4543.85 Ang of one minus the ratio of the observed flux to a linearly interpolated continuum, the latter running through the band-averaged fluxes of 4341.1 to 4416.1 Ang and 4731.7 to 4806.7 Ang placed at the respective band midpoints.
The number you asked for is 4.5 Ang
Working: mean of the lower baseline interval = 17.5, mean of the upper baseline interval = 13.5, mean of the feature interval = 12.8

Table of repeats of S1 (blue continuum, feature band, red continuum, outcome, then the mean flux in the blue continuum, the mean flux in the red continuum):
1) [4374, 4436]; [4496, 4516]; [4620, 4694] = 0.09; 14.4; 14.2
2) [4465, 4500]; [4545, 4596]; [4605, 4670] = 0.05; 13.6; 13.6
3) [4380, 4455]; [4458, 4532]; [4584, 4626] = 0.02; 14.1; 13.1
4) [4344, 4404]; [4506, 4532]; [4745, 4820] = 0.26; 17.8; 13.9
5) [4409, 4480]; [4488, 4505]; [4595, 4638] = 0.03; 13.9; 13.2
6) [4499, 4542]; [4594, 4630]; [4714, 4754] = 0.02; 12.9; 13.9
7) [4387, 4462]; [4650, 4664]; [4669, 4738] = 0.03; 14.1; 14.6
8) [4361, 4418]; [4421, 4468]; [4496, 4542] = 0.06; 15.9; 13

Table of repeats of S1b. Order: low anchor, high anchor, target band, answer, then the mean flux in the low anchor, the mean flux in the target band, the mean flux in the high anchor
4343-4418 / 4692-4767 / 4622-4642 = 1.8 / 17.2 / 13.5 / 13.9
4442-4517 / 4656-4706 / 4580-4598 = 1.5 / 13.6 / 13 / 14.7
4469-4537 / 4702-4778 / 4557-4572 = 0.3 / 13.2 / 13.1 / 13.7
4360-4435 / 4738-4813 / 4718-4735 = -0.4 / 15.5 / 14.2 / 13.7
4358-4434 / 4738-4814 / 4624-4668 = 1.9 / 15.8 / 13.8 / 13.7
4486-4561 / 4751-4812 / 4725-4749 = -0.3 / 12.9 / 13.7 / 13.7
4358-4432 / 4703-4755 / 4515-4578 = 8.7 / 15.8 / 12.9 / 13.9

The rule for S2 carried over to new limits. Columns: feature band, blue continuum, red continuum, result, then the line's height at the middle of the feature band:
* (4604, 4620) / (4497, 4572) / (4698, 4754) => 0.36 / 13.4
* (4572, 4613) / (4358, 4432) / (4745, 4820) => 5.08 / 14.9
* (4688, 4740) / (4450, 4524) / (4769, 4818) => -1.29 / 14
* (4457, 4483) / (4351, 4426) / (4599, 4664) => 2.52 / 15.4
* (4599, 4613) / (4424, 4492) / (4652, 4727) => 1.22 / 14.3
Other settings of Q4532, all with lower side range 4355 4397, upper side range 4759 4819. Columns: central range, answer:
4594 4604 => 1.7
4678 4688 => -0.4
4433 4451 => 3.5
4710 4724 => 0.3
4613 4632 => 2.8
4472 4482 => 1.7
